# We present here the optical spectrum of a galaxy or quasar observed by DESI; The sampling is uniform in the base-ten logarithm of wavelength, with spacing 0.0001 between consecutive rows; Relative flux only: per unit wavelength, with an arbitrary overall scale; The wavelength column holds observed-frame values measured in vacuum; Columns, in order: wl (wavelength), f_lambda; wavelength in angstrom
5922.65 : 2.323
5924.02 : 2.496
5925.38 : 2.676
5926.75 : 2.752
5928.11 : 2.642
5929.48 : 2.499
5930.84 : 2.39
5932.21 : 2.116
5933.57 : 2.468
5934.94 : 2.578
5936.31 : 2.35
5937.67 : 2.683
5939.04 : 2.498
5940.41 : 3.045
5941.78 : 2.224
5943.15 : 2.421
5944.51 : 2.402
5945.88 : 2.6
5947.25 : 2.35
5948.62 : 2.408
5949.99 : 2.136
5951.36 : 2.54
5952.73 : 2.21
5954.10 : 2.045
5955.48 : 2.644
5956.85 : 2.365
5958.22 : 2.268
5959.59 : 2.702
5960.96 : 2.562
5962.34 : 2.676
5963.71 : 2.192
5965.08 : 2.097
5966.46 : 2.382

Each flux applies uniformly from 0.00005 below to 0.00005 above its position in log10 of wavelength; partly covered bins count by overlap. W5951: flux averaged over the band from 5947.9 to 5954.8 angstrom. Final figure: 2.27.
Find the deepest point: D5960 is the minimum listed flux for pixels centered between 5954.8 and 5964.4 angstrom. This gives 2.192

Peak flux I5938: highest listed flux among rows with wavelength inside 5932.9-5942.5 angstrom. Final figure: 3.045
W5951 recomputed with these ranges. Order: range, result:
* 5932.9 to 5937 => 2.47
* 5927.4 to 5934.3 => 2.43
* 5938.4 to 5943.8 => 2.55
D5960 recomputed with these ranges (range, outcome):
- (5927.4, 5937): 2.116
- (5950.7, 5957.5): 2.045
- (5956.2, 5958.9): 2.268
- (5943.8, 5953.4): 2.136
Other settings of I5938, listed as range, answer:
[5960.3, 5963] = 2.676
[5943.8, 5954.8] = 2.6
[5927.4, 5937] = 2.642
